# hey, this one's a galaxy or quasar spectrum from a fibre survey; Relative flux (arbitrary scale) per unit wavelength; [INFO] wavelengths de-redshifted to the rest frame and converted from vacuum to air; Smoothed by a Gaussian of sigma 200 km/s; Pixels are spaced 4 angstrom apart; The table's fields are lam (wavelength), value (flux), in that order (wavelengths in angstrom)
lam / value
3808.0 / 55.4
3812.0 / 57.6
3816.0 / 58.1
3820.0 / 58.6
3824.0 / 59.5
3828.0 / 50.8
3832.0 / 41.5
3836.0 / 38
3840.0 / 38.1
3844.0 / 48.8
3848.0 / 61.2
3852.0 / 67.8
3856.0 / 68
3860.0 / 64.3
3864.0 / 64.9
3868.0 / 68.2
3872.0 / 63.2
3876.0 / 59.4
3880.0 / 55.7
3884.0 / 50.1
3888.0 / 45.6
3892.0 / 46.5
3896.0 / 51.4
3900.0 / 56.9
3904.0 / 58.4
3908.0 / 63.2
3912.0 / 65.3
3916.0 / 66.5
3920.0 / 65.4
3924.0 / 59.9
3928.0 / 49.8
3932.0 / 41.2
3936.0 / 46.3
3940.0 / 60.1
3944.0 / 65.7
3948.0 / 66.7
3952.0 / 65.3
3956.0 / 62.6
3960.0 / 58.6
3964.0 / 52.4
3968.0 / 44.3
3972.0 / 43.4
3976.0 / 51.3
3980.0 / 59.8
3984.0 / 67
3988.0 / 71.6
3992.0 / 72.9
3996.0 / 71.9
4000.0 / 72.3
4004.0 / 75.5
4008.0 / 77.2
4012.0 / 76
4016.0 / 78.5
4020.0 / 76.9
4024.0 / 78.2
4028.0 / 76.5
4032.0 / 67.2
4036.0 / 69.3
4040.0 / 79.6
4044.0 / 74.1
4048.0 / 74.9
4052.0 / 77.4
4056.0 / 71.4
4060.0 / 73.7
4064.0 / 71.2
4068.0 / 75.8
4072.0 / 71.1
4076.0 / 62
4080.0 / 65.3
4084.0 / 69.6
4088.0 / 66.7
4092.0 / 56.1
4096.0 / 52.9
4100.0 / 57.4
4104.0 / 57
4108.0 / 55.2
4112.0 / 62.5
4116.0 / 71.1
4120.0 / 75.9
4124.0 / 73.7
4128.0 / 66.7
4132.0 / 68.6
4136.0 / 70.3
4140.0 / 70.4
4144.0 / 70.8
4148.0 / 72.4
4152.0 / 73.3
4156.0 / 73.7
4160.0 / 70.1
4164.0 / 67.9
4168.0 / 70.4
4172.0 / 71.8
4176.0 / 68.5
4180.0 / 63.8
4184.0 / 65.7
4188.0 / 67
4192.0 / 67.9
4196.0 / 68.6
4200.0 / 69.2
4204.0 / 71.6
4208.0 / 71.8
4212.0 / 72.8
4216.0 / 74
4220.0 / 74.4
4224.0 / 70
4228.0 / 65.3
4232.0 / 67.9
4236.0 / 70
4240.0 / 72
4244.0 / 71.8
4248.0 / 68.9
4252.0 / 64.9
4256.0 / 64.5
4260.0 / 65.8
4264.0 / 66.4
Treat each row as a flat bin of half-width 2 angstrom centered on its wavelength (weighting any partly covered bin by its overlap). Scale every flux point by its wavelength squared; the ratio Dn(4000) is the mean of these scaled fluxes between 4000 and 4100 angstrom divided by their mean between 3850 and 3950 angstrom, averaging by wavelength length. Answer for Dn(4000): 1.31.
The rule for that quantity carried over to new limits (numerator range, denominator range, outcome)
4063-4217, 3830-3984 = 1.35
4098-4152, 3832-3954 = 1.32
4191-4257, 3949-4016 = 1.22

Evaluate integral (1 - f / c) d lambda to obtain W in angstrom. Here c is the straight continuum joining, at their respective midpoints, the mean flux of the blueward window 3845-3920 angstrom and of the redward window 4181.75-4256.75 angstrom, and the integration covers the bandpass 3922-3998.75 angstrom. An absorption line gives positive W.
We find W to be 4.31 angstrom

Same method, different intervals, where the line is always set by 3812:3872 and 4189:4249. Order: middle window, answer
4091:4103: 1.89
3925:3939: 2.82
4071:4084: -0.22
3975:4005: -2.94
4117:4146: -1.62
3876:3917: 1.90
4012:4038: -4.65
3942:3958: -1.21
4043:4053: -1.76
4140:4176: -1.56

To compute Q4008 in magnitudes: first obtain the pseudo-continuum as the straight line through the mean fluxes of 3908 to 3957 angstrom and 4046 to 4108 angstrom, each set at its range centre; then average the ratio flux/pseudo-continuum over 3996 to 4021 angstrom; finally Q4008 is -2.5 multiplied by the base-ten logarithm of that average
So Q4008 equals -0.20 mag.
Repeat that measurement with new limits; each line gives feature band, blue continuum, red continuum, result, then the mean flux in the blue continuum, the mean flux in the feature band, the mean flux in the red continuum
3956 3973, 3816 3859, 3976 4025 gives 0.30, 53.7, 51.6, 72.2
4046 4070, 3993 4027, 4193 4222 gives 0.01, 75.7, 74.1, 71.6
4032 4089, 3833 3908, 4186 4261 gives -0.13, 55.9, 71.5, 69.4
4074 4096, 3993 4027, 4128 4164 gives 0.16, 75.7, 62.9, 70.8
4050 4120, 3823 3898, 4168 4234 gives -0.03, 54.8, 66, 69.4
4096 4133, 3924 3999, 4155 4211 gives 0.02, 58.6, 64.6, 69.1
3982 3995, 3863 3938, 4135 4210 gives -0.16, 56.6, 70.6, 69.7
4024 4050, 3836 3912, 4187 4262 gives -0.18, 57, 74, 69.4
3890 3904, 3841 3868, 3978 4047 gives 0.23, 62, 52.6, 73.2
